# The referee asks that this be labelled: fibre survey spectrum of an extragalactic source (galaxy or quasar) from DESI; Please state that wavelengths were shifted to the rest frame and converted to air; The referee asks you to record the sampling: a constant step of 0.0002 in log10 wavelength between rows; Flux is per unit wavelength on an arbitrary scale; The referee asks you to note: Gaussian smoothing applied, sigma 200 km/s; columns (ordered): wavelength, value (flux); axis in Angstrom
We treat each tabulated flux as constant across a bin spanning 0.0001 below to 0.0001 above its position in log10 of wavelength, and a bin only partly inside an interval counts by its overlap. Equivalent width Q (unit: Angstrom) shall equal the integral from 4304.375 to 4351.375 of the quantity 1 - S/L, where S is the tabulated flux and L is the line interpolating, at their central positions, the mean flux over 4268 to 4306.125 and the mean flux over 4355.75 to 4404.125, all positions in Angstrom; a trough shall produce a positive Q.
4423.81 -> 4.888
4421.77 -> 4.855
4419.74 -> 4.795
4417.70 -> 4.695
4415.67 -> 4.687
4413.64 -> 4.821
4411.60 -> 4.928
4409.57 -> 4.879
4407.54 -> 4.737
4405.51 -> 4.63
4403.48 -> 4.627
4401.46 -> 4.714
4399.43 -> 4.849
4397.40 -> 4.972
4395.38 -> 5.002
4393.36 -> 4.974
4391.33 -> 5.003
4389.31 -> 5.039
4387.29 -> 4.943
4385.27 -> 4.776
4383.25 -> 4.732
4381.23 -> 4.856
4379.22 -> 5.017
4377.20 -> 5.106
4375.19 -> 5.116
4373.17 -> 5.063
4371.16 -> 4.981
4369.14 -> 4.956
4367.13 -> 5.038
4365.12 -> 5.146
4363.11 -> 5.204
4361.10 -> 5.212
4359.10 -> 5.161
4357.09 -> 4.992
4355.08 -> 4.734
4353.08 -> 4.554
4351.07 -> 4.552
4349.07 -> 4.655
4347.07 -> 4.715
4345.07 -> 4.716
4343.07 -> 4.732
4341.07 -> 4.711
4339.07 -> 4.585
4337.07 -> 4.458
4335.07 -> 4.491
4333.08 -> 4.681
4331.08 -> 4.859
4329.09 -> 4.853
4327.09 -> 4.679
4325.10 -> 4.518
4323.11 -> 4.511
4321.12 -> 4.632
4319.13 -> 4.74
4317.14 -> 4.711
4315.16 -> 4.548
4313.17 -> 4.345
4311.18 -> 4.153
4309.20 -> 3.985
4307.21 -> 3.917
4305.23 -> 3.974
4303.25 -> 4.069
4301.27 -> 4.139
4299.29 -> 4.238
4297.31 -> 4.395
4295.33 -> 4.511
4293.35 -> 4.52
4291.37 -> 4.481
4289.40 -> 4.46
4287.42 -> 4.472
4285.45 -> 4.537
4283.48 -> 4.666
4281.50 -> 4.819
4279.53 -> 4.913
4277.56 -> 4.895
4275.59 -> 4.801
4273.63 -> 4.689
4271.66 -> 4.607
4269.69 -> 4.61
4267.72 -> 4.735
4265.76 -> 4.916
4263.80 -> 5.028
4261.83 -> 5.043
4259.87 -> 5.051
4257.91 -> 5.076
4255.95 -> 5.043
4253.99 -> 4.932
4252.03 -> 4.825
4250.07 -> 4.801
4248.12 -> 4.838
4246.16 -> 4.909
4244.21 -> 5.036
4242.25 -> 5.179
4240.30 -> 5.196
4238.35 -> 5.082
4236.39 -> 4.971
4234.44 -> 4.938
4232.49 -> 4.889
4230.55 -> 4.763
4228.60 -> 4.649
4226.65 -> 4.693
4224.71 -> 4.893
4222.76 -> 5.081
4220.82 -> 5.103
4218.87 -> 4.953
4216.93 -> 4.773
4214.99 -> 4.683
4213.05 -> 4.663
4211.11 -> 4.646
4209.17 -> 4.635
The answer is 1.91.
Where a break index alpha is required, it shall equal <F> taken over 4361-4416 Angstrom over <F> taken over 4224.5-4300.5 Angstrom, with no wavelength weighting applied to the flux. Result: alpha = 1.03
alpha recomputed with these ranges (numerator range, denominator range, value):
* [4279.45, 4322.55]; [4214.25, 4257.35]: 0.90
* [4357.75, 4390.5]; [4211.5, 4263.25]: 1.02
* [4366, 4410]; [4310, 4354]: 1.07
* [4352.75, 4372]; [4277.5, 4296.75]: 1.09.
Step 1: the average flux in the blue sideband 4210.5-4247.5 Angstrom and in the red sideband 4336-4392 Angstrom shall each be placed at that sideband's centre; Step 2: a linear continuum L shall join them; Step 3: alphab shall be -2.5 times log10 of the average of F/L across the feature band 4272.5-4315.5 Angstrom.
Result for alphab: 0.11 mag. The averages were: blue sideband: 4.9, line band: 4.43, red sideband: 4.88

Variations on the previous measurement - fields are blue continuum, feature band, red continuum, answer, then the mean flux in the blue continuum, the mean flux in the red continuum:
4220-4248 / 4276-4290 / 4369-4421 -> 0.05 mag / 4.95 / 4.88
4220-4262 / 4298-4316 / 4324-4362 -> 0.16 mag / 4.95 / 4.73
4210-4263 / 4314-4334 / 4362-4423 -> 0.05 mag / 4.91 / 4.9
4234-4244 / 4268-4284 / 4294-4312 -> -0.05 mag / 5.07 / 4.16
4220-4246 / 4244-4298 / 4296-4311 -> -0.06 mag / 4.96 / 4.11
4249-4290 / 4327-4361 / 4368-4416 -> 0.03 mag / 4.81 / 4.89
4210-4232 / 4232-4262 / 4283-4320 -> -0.07 mag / 4.81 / 4.36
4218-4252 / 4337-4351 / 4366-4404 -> 0.06 mag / 4.94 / 4.94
